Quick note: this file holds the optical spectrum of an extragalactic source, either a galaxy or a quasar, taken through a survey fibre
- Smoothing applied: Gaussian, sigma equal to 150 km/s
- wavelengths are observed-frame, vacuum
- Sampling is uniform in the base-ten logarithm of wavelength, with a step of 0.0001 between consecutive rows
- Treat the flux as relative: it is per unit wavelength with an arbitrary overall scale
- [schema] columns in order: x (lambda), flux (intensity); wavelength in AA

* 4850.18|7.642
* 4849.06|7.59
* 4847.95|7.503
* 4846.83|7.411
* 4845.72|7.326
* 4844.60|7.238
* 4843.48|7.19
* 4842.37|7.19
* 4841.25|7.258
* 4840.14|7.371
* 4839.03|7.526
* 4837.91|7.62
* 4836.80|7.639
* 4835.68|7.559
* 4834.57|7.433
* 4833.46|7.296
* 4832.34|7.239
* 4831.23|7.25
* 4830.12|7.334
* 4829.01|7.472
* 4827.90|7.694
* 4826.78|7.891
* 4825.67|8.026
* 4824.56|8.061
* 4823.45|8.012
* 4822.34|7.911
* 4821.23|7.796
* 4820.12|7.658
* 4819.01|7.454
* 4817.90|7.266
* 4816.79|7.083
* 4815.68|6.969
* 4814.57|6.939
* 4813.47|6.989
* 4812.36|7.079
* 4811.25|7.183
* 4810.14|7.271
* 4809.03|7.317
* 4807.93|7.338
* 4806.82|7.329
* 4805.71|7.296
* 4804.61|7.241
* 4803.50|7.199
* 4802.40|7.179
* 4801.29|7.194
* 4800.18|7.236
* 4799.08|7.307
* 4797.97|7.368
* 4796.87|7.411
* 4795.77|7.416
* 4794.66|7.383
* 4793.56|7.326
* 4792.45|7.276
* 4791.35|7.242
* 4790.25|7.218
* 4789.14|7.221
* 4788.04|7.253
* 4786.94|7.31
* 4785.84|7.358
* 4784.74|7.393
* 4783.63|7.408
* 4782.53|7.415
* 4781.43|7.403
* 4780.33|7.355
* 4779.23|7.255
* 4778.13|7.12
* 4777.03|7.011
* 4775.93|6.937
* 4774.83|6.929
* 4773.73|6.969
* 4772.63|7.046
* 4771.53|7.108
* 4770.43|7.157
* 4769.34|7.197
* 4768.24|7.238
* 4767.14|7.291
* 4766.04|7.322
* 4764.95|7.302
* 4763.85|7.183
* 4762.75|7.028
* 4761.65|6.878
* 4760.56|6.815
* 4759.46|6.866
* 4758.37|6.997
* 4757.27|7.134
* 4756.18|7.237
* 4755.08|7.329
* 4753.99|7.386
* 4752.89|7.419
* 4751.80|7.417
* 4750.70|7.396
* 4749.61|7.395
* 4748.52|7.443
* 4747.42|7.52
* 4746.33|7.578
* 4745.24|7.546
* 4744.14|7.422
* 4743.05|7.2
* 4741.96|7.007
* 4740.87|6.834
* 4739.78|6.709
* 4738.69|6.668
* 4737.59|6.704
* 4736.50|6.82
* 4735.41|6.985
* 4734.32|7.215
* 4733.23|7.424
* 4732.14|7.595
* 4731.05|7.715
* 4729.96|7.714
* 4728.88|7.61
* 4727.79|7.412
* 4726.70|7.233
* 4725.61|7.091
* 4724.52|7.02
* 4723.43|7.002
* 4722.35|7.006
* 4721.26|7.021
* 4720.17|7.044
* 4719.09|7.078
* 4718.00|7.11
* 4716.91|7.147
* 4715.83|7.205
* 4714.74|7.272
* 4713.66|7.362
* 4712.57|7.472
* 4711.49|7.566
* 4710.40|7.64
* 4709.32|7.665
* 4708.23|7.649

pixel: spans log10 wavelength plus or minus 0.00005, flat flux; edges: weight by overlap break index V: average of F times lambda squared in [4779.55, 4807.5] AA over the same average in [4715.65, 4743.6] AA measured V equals 1.05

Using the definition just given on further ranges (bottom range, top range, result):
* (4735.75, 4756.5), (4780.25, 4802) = 1.04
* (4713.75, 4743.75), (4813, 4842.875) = 1.09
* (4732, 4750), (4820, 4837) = 1.11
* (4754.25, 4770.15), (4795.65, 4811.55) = 1.04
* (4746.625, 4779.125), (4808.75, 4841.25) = 1.07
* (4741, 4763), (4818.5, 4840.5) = 1.09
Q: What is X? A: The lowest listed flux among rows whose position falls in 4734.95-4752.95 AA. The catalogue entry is 6.668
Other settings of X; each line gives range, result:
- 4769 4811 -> 6.929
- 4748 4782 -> 6.815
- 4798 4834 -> 6.939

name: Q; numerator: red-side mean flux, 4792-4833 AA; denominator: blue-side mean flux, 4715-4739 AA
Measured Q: 1.03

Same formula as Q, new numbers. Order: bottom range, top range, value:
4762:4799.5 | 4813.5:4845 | 1.03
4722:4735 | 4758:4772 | 0.97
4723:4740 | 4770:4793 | 1.00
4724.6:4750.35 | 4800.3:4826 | 1.02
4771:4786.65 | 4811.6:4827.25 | 1.04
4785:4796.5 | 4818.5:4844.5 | 1.03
